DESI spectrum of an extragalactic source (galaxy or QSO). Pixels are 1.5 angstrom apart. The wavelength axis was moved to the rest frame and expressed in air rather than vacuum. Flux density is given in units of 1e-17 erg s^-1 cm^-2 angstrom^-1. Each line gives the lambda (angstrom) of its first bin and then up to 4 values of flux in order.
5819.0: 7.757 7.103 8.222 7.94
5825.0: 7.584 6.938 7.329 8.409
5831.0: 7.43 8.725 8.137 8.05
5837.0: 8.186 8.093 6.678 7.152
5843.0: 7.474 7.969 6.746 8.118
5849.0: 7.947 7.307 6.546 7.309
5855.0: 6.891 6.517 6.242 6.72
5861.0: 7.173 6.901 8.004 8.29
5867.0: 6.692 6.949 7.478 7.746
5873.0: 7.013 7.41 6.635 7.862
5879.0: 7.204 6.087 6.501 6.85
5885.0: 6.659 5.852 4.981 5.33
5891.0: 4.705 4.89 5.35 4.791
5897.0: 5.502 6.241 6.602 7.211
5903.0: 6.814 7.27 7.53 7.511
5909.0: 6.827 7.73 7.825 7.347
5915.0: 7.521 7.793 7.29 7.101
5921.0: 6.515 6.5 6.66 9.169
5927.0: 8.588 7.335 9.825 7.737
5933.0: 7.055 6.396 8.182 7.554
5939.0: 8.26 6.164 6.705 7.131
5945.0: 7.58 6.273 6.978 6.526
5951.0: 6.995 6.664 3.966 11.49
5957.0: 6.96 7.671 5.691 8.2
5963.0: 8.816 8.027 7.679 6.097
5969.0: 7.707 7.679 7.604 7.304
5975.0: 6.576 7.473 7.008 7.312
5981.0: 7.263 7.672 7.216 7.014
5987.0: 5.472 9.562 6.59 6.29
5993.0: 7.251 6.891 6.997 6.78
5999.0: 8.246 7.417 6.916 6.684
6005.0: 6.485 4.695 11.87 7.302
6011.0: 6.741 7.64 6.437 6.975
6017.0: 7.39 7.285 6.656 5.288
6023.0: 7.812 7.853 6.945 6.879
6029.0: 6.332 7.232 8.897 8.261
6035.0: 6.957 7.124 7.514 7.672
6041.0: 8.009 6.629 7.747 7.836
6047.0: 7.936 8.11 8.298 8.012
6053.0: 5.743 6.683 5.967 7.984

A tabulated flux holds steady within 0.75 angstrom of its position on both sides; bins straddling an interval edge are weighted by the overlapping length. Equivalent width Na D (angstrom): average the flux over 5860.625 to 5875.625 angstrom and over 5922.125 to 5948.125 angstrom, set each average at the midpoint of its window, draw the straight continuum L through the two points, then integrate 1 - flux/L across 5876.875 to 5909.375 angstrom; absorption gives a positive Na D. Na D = 4.9 angstrom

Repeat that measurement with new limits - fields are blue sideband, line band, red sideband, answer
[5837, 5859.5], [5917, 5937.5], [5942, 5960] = -1.41 angstrom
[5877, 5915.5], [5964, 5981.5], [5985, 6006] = -1.04 angstrom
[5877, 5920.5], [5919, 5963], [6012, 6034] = -3.56 angstrom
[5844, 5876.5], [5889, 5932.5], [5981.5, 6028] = 1.36 angstrom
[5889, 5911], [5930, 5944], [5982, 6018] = -1.63 angstrom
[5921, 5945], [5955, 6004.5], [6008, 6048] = 0.62 angstrom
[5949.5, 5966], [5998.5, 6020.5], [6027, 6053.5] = 0.72 angstrom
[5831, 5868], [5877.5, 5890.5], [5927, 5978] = 2.00 angstrom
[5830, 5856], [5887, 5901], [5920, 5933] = 4.11 angstrom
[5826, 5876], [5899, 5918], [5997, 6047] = 0.13 angstrom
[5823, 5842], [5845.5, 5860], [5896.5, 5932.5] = 1.15 angstrom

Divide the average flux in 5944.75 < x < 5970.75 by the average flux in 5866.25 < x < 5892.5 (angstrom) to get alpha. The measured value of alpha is 1.1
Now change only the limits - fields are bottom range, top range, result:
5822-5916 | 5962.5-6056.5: 1.03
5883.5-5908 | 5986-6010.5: 1.18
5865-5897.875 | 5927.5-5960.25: 1.14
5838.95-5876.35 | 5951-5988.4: 1.01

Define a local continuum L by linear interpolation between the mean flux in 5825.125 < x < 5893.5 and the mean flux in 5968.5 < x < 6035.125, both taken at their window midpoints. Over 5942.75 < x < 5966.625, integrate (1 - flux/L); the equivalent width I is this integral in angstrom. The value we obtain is -0.4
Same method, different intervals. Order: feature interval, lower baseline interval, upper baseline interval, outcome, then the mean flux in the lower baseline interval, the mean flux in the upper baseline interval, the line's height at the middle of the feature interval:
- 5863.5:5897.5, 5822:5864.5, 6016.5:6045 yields 4.4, 7.46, 7.29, 7.42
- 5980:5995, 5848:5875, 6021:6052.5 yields 0.6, 7.18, 7.5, 7.41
